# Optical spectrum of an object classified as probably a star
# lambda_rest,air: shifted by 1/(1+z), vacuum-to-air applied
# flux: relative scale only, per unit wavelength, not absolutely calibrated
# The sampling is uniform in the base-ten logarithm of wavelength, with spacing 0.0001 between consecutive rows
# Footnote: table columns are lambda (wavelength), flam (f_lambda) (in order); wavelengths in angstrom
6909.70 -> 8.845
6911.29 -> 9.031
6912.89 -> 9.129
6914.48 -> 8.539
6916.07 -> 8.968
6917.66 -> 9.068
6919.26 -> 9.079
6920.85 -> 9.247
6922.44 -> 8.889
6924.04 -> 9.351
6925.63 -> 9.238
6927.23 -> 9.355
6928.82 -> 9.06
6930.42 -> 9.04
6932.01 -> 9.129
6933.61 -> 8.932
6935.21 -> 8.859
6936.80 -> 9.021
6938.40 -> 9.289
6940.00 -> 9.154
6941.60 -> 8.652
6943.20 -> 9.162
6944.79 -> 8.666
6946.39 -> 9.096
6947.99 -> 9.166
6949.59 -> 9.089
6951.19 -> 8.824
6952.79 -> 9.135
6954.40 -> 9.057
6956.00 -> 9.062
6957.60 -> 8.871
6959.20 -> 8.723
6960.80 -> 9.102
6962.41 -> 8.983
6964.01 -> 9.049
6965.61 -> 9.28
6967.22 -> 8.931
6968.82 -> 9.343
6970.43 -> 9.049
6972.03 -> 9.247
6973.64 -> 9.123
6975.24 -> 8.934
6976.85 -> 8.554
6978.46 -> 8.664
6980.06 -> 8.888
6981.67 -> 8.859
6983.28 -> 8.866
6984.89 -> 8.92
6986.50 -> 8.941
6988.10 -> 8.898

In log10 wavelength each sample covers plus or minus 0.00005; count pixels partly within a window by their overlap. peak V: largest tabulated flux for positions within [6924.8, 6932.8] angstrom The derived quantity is 9.355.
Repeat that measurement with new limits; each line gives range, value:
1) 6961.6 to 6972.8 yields 9.343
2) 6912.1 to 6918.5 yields 9.129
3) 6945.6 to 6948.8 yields 9.166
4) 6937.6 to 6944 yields 9.289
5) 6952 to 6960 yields 9.135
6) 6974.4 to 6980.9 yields 8.934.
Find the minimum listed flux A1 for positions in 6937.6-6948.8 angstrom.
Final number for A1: 8.652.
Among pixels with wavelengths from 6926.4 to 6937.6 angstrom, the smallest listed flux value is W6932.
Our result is 8.859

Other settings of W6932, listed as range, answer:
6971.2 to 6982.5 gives 8.554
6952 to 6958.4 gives 8.871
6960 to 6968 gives 8.931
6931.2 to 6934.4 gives 8.932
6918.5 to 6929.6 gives 8.889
